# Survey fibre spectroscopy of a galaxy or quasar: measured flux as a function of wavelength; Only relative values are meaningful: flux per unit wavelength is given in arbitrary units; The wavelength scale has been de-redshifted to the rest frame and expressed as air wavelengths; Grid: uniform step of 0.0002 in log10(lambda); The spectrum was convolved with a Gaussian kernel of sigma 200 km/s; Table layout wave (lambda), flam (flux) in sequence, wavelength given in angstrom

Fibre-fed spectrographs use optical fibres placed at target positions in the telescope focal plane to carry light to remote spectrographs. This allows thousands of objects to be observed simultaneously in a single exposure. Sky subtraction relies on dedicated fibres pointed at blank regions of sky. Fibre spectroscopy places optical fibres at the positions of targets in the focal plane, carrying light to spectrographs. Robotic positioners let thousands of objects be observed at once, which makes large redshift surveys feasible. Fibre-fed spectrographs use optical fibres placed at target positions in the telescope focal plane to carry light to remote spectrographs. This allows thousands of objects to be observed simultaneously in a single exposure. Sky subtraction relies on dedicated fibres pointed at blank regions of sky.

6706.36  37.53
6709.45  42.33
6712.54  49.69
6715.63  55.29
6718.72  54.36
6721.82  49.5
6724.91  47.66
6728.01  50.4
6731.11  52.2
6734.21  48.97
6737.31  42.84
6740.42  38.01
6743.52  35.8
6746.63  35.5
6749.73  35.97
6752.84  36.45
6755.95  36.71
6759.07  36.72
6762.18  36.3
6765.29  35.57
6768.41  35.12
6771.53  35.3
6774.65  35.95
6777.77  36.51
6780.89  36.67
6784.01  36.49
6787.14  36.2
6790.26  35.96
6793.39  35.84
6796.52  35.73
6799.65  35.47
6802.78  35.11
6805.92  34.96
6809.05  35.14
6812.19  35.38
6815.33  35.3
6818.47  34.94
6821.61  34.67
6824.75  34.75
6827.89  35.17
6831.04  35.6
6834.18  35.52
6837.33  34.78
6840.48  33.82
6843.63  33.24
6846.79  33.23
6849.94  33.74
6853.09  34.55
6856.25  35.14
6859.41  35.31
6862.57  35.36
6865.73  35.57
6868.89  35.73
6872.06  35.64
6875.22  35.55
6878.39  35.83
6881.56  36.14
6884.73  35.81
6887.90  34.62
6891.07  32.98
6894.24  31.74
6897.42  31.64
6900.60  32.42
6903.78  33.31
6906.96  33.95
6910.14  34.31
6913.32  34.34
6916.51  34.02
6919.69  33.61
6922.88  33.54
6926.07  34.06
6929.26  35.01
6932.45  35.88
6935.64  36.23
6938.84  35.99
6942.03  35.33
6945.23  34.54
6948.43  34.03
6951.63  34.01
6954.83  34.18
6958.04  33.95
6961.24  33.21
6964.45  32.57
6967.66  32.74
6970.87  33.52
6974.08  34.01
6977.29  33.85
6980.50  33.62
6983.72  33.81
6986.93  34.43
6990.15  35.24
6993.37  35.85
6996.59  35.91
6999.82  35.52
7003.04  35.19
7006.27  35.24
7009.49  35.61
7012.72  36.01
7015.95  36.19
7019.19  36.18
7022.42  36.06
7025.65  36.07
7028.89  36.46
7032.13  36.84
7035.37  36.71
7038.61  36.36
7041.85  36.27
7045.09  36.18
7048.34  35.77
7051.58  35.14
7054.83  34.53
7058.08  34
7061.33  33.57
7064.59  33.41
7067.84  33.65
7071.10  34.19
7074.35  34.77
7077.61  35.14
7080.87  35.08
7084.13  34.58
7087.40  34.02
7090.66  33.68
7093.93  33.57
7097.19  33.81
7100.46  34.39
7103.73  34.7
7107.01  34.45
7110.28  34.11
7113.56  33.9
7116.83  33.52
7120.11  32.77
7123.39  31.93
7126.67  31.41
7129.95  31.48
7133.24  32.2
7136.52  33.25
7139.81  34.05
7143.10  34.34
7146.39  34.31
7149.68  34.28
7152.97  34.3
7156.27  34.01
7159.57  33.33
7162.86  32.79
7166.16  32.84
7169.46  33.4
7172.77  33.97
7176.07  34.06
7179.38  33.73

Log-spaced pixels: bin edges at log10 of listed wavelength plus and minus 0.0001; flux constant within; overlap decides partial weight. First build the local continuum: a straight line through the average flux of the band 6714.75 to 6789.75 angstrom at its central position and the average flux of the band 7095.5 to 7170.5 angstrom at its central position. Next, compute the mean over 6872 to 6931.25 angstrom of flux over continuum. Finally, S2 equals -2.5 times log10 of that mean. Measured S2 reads 0.11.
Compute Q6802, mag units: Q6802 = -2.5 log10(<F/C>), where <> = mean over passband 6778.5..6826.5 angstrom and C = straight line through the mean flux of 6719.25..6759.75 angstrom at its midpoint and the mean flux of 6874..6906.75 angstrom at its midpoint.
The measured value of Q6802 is 0.10 mag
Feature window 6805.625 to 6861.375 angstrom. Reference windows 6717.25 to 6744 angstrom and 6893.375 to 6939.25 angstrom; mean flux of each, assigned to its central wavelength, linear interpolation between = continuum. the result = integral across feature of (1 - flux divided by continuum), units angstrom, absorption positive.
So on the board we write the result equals 7.08 angstrom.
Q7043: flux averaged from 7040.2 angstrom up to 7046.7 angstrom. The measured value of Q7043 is 36.3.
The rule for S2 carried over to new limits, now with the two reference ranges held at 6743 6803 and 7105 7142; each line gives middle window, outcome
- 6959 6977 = 0.03 mag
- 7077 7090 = -0.04 mag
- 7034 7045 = -0.08 mag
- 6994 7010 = -0.05 mag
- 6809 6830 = 0.02 mag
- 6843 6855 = 0.05 mag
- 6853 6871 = 0.00 mag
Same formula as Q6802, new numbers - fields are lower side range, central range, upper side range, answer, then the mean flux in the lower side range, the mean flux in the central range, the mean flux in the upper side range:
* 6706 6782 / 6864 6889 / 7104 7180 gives 0.094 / 41.6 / 35.6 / 33.4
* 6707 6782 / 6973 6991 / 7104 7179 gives 0.079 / 41.6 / 34.1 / 33.4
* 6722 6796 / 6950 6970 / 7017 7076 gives 0.093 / 39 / 33.4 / 35.3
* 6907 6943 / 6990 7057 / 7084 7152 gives -0.054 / 34.7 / 35.9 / 33.5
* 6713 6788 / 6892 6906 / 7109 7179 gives 0.177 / 41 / 32.4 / 33.3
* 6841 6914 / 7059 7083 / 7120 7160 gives -0.024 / 34.3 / 34.3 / 33.2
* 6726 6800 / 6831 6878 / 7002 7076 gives 0.075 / 38.3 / 34.9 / 35.4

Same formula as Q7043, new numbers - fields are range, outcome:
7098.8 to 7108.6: 34.5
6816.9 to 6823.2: 34.8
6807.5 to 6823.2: 35.1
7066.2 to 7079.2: 34.4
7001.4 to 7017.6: 35.6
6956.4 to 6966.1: 33.2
